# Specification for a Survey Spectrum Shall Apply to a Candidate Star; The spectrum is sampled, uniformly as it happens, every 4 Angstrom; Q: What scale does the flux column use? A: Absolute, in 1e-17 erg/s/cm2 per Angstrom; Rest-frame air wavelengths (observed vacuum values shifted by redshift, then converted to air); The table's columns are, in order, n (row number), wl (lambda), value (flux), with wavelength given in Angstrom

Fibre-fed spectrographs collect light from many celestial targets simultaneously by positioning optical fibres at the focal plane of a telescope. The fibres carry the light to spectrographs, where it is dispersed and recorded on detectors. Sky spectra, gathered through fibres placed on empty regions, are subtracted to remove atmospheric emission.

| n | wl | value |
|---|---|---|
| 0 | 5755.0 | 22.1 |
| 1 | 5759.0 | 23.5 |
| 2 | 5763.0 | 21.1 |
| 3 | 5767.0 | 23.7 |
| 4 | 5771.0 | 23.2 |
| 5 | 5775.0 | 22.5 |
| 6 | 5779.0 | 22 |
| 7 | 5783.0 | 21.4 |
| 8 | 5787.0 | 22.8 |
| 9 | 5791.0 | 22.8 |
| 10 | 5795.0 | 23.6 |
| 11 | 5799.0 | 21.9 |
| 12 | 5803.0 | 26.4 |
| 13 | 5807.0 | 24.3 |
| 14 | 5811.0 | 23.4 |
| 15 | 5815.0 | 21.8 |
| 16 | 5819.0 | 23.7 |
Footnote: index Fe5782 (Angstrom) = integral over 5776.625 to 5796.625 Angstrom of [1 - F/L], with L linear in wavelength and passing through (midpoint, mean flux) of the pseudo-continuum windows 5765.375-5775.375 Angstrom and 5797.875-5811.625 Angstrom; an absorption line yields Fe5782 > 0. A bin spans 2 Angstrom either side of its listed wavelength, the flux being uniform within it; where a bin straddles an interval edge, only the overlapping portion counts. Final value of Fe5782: 1.0 Angstrom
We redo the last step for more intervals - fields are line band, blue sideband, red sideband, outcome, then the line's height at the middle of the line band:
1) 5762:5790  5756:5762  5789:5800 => 0.5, 22.9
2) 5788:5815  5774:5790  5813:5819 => -1.5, 22.3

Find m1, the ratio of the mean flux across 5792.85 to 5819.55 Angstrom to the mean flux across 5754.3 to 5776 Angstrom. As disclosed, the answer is 1.0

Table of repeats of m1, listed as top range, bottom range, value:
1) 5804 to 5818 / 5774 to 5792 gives 1.05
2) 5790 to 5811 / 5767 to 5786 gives 1.06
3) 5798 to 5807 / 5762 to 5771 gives 1.08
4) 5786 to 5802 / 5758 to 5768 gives 1.02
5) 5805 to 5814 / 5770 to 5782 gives 1.05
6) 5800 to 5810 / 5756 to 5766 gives 1.11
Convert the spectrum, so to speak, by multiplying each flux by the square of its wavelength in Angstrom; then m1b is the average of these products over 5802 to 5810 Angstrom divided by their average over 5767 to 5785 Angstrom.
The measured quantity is 1.12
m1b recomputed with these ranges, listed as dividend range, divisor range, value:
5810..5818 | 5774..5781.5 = 1.03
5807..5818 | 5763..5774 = 1.02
